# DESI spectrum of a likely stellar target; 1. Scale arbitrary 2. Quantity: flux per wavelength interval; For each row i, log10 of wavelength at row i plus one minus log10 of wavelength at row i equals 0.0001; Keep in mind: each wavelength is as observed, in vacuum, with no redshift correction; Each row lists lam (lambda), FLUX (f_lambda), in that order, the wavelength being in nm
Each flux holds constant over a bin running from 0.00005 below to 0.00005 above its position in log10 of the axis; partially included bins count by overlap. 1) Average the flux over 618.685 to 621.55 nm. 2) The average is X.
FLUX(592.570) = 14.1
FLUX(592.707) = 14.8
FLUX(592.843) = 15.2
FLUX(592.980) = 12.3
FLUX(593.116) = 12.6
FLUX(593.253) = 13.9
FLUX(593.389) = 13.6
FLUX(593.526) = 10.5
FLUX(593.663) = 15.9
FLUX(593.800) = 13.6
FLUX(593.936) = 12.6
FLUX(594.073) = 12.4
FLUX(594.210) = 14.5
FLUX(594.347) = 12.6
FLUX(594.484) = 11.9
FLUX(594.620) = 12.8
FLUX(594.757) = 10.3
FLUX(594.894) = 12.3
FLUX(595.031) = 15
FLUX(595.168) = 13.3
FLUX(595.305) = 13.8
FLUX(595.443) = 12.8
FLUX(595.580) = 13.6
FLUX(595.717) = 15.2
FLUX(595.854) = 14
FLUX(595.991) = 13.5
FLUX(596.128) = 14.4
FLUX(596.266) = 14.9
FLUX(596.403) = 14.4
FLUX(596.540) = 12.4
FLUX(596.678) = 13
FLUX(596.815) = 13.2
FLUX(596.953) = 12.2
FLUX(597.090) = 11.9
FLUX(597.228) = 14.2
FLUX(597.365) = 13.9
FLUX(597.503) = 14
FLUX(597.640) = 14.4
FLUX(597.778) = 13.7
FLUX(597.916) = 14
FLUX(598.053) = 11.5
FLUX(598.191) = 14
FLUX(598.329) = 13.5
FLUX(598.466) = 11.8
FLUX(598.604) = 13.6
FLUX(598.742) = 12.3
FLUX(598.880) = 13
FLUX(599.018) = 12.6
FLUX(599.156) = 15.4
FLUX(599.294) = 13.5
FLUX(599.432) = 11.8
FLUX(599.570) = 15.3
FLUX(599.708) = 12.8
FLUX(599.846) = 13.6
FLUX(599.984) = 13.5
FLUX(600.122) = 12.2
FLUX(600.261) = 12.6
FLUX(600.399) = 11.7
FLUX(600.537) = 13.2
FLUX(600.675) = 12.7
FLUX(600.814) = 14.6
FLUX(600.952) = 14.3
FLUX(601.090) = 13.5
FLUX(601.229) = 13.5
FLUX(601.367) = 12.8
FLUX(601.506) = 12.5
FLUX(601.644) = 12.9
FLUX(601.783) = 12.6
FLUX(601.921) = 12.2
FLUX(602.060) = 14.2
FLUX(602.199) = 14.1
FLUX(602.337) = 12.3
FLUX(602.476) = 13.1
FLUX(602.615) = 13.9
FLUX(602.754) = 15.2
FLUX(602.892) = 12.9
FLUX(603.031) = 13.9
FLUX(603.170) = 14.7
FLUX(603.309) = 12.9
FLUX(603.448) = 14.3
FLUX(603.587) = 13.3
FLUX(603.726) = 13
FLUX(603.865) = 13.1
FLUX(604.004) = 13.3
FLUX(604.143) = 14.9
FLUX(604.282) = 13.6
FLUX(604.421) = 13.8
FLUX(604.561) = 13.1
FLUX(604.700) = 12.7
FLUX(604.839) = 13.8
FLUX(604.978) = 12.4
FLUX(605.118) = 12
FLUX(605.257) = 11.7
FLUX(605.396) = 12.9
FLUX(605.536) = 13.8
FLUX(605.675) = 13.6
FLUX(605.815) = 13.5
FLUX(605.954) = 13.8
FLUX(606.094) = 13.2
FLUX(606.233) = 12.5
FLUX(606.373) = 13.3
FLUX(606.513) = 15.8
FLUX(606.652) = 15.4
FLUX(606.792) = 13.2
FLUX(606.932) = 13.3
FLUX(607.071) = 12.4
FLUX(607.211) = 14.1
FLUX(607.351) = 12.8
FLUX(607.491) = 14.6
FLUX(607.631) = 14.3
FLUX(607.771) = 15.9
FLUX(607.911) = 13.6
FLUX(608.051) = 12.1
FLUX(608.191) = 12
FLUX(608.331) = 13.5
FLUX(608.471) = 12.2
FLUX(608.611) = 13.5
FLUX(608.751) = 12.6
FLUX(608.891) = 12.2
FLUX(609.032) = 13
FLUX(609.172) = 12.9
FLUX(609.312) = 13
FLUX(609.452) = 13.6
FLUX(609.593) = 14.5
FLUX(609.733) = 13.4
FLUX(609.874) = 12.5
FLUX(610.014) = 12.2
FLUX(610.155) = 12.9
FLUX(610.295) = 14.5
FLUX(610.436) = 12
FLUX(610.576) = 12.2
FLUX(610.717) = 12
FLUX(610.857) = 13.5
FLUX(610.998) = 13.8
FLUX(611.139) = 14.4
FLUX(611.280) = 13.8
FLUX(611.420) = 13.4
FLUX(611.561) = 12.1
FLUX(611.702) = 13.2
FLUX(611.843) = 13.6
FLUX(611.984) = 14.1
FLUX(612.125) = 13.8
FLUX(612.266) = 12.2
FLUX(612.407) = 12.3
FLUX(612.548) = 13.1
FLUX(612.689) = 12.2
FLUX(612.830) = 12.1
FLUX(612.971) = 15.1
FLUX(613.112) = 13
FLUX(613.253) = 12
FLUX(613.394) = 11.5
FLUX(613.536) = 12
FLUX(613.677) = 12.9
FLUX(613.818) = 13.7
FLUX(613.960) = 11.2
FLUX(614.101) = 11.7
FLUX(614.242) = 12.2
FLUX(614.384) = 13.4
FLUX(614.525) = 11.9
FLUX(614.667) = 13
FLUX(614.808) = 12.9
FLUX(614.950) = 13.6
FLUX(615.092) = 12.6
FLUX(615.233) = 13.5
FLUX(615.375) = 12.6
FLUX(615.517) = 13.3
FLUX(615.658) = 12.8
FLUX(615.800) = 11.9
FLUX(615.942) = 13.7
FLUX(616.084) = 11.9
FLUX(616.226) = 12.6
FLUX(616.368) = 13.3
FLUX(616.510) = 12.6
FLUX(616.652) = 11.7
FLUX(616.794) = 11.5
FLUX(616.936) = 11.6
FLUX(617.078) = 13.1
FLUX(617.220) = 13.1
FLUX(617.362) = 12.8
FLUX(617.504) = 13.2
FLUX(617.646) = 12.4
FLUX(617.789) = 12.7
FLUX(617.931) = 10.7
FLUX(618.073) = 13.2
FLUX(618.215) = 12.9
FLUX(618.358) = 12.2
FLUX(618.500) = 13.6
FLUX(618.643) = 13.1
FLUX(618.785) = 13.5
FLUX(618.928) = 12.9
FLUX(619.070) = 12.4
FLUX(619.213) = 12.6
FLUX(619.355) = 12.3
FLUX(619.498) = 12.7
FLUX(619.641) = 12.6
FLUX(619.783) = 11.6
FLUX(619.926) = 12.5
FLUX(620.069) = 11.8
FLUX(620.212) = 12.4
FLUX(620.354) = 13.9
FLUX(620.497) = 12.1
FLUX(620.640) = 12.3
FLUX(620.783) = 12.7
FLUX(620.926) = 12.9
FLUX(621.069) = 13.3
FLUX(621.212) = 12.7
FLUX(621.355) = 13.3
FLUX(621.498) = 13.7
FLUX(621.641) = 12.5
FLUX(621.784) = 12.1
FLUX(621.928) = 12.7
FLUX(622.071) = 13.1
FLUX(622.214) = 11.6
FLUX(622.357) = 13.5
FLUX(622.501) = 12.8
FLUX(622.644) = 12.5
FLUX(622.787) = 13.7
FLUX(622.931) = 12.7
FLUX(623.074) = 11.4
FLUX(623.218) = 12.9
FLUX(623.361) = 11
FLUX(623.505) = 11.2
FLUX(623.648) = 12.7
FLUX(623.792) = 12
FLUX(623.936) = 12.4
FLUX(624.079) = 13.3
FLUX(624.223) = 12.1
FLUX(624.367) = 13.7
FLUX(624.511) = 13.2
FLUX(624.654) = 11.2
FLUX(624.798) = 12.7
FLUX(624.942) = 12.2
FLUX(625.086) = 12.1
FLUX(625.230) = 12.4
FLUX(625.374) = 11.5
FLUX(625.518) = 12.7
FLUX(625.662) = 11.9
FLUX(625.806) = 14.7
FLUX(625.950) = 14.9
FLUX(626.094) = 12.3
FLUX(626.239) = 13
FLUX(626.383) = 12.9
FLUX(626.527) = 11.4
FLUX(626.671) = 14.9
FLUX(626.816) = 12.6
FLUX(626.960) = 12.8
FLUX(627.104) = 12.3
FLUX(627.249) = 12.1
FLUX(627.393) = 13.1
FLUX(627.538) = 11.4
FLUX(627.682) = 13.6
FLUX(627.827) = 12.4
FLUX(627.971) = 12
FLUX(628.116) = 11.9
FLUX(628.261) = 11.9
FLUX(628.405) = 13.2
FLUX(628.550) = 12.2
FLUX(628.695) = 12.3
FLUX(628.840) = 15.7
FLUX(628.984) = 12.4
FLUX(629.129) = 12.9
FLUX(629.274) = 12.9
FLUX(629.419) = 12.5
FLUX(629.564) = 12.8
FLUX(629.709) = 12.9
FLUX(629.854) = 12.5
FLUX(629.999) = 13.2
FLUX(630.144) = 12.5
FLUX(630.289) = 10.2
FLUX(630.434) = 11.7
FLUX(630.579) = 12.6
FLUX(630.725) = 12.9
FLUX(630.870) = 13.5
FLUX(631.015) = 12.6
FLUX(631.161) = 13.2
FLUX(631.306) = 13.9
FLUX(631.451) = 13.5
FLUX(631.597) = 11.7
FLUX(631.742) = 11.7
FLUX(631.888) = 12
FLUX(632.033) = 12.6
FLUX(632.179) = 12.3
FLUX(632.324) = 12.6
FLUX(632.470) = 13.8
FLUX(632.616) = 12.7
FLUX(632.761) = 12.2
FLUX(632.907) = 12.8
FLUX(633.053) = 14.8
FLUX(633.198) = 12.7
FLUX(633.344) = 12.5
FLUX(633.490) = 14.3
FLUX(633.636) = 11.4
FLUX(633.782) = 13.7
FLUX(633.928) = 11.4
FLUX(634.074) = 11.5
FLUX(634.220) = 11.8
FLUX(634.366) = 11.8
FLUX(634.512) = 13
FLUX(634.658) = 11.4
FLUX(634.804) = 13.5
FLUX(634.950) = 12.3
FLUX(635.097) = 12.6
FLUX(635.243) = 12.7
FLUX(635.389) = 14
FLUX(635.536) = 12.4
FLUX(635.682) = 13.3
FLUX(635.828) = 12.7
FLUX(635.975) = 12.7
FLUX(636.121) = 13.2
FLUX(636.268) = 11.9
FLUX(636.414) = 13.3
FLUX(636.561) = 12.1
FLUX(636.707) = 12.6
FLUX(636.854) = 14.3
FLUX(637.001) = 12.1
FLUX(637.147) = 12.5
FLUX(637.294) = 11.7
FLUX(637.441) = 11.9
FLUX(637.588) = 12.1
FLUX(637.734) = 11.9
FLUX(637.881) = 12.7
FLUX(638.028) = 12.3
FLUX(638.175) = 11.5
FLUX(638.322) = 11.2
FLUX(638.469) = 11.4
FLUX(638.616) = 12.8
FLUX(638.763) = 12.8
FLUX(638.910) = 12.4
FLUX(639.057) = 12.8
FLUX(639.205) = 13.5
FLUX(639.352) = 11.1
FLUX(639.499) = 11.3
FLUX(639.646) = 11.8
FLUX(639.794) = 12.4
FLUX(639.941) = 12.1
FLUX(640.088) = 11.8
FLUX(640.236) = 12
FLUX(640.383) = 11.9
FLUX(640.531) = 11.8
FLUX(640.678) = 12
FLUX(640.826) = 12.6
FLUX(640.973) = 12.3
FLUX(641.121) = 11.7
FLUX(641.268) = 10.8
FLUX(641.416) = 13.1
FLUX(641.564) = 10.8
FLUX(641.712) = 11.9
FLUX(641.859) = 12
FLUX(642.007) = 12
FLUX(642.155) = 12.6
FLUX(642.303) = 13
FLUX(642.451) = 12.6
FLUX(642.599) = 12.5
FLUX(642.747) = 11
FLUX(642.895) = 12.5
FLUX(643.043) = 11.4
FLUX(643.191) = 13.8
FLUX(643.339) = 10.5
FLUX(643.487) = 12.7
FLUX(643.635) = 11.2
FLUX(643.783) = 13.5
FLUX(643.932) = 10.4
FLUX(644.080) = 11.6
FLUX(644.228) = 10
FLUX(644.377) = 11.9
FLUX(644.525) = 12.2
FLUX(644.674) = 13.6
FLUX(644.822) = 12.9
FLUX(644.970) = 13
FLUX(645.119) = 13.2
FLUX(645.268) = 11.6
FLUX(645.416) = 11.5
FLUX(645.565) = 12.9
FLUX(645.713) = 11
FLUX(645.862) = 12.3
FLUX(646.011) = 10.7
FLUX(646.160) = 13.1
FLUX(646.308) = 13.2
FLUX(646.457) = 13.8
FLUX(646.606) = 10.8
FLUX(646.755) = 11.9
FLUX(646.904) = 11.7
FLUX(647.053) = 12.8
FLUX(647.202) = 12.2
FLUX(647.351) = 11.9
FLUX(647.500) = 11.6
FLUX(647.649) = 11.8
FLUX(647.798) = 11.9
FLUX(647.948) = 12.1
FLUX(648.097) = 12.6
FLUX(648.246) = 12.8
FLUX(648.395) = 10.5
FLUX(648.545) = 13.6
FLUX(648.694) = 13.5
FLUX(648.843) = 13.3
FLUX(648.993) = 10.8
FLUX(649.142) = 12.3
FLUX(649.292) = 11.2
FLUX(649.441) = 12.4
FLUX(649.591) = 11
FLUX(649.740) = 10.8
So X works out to 12.7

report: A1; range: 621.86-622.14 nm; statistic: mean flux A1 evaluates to 12.9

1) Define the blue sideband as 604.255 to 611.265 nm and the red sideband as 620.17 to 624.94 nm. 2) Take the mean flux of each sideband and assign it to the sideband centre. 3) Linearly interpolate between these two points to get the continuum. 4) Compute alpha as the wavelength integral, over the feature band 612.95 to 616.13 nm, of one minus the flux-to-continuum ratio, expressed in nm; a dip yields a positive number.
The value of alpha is 0.07 nm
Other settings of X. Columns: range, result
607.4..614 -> 13.1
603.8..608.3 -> 13.5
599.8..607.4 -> 13.4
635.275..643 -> 12.3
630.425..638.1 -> 12.6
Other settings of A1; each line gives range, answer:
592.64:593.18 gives 13.7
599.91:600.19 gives 12.9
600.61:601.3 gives 13.7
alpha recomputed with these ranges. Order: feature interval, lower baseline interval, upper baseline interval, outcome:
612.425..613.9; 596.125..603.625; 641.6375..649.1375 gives 0.031 nm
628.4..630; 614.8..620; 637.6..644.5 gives -0.079 nm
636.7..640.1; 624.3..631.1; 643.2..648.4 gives 0.031 nm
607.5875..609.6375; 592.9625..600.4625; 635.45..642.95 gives -0.042 nm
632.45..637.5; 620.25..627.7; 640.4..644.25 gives -0.175 nm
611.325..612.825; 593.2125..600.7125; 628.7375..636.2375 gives 0.006 nm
